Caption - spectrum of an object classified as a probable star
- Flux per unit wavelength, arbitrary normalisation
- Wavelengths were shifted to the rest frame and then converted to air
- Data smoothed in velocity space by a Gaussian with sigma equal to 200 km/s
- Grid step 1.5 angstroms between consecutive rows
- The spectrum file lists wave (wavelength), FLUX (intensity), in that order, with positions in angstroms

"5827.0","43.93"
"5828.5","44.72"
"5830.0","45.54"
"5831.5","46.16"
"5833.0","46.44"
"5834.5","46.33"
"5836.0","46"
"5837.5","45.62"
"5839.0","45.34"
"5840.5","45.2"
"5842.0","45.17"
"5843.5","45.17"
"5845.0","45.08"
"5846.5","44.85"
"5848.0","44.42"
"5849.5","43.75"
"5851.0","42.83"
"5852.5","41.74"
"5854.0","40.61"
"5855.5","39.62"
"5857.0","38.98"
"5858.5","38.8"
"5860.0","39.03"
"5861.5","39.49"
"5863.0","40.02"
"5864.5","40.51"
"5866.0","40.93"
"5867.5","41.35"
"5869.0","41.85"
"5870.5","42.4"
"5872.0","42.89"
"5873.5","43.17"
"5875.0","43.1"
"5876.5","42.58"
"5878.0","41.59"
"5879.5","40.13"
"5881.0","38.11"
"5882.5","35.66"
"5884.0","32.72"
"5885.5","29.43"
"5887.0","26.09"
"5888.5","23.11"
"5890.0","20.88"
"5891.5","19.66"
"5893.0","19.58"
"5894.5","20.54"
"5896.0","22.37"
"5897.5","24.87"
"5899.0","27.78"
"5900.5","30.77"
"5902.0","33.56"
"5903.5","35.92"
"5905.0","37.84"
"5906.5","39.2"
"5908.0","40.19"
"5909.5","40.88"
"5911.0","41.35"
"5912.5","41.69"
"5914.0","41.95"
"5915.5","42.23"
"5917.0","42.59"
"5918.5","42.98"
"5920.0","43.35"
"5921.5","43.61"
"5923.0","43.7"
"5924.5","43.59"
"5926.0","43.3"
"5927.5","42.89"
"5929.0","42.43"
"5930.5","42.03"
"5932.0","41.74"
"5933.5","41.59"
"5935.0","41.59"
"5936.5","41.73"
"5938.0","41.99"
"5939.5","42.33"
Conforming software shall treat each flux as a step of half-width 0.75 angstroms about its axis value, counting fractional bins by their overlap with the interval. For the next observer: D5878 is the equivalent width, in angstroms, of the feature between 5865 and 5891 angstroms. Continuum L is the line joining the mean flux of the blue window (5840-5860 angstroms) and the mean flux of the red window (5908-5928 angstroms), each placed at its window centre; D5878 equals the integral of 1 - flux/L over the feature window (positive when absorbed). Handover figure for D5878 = 3.60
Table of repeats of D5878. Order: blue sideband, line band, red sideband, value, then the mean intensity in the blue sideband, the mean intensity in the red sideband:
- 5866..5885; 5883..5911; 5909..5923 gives 8.05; 40.3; 42.4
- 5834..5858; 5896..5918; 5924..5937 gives 3.05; 43.7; 42.3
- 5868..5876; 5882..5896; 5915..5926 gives 5.84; 42.6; 43.2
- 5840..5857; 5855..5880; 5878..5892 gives -3.23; 43.3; 30.4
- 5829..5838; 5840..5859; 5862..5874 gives 0.50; 46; 41.6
